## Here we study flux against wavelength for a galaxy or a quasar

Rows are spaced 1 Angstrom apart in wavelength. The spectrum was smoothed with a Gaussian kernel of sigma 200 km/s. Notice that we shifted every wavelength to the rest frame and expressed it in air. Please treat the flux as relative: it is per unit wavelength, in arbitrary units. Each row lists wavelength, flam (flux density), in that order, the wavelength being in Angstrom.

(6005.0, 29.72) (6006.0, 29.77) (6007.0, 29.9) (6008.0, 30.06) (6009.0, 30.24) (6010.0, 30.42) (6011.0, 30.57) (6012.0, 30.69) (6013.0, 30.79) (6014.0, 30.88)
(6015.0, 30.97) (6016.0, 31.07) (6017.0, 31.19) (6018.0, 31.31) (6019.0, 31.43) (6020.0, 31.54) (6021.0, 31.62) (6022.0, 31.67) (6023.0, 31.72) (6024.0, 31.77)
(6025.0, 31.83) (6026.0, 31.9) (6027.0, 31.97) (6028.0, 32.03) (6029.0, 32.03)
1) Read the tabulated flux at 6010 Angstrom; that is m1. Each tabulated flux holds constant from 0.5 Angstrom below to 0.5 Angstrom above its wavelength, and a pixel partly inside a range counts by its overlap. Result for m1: 30.42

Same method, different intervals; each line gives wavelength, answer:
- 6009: 30.24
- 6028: 32.03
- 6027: 31.97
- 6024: 31.77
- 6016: 31.07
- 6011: 30.57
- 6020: 31.54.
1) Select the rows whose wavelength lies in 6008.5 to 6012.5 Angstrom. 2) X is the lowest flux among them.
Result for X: 30.24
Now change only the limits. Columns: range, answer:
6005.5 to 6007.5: 29.77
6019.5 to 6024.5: 31.54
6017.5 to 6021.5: 31.31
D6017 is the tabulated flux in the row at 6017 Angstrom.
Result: 31.19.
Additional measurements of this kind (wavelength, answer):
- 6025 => 31.83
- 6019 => 31.43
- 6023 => 31.72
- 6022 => 31.67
